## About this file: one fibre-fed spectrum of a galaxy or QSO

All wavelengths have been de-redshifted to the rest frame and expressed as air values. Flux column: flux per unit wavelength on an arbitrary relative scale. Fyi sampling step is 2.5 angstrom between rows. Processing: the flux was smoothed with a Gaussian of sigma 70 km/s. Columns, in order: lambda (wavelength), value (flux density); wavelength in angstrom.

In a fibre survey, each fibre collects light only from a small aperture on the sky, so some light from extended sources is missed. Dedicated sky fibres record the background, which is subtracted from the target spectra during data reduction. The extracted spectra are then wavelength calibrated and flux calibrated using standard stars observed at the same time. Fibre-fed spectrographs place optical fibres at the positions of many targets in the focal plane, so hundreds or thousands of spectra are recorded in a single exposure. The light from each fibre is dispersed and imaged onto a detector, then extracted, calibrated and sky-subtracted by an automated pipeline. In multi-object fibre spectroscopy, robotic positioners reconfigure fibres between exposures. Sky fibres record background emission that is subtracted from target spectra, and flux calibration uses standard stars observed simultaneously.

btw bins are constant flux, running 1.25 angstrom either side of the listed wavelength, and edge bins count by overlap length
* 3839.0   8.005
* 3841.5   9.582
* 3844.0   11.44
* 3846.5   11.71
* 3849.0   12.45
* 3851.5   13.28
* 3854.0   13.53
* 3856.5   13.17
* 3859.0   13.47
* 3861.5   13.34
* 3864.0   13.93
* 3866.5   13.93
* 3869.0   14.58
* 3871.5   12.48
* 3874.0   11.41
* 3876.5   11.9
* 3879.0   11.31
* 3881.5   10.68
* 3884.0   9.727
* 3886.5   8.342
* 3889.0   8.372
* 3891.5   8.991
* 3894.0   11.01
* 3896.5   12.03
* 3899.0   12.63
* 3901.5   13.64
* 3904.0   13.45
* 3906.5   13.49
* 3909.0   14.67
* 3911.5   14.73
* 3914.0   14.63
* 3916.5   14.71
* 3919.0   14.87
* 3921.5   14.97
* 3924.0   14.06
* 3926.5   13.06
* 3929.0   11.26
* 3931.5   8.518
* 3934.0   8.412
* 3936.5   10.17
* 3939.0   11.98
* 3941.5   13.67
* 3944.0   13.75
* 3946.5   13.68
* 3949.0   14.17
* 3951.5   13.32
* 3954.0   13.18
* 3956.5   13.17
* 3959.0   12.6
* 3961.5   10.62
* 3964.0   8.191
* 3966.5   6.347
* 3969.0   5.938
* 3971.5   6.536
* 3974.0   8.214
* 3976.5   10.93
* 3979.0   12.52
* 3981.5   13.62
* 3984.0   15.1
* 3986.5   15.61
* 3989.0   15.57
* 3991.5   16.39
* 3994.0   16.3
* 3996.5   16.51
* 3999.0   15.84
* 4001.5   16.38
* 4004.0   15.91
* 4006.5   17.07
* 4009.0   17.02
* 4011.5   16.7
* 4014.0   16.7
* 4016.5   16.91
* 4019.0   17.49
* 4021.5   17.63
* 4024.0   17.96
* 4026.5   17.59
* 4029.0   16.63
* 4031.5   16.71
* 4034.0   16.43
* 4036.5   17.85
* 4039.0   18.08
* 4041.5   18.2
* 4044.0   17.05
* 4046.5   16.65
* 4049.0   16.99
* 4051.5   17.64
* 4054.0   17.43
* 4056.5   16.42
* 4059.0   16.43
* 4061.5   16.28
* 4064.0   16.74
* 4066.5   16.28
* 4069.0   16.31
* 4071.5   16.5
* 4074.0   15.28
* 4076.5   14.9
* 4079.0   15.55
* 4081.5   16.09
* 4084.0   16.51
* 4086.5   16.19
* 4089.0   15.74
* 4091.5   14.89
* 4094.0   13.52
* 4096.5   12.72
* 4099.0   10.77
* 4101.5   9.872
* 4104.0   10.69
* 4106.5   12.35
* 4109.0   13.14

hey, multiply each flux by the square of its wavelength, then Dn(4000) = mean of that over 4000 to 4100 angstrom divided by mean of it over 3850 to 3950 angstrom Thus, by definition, 1.4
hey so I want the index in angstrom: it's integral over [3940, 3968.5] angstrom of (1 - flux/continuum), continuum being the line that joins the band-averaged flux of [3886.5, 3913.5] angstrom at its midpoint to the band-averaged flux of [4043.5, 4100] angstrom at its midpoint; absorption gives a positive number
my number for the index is 3.0 angstrom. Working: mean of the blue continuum 12.2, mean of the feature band 11.9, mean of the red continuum 15.8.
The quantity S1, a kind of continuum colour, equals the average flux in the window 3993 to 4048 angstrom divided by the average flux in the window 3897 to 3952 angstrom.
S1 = 1.30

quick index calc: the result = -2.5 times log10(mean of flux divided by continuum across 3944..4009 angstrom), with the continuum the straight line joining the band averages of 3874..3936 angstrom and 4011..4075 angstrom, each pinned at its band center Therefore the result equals 0.13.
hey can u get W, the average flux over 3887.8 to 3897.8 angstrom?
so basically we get 10.1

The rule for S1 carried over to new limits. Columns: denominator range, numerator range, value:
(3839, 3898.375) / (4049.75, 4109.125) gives 1.28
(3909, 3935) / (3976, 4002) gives 1.15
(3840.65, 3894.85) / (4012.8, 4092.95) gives 1.42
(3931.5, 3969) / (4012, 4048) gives 1.52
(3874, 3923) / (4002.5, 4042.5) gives 1.39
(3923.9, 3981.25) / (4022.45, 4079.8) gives 1.52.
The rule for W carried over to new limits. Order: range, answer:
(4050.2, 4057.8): 17.2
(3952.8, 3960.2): 13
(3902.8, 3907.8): 13.5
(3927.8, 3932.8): 9.86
